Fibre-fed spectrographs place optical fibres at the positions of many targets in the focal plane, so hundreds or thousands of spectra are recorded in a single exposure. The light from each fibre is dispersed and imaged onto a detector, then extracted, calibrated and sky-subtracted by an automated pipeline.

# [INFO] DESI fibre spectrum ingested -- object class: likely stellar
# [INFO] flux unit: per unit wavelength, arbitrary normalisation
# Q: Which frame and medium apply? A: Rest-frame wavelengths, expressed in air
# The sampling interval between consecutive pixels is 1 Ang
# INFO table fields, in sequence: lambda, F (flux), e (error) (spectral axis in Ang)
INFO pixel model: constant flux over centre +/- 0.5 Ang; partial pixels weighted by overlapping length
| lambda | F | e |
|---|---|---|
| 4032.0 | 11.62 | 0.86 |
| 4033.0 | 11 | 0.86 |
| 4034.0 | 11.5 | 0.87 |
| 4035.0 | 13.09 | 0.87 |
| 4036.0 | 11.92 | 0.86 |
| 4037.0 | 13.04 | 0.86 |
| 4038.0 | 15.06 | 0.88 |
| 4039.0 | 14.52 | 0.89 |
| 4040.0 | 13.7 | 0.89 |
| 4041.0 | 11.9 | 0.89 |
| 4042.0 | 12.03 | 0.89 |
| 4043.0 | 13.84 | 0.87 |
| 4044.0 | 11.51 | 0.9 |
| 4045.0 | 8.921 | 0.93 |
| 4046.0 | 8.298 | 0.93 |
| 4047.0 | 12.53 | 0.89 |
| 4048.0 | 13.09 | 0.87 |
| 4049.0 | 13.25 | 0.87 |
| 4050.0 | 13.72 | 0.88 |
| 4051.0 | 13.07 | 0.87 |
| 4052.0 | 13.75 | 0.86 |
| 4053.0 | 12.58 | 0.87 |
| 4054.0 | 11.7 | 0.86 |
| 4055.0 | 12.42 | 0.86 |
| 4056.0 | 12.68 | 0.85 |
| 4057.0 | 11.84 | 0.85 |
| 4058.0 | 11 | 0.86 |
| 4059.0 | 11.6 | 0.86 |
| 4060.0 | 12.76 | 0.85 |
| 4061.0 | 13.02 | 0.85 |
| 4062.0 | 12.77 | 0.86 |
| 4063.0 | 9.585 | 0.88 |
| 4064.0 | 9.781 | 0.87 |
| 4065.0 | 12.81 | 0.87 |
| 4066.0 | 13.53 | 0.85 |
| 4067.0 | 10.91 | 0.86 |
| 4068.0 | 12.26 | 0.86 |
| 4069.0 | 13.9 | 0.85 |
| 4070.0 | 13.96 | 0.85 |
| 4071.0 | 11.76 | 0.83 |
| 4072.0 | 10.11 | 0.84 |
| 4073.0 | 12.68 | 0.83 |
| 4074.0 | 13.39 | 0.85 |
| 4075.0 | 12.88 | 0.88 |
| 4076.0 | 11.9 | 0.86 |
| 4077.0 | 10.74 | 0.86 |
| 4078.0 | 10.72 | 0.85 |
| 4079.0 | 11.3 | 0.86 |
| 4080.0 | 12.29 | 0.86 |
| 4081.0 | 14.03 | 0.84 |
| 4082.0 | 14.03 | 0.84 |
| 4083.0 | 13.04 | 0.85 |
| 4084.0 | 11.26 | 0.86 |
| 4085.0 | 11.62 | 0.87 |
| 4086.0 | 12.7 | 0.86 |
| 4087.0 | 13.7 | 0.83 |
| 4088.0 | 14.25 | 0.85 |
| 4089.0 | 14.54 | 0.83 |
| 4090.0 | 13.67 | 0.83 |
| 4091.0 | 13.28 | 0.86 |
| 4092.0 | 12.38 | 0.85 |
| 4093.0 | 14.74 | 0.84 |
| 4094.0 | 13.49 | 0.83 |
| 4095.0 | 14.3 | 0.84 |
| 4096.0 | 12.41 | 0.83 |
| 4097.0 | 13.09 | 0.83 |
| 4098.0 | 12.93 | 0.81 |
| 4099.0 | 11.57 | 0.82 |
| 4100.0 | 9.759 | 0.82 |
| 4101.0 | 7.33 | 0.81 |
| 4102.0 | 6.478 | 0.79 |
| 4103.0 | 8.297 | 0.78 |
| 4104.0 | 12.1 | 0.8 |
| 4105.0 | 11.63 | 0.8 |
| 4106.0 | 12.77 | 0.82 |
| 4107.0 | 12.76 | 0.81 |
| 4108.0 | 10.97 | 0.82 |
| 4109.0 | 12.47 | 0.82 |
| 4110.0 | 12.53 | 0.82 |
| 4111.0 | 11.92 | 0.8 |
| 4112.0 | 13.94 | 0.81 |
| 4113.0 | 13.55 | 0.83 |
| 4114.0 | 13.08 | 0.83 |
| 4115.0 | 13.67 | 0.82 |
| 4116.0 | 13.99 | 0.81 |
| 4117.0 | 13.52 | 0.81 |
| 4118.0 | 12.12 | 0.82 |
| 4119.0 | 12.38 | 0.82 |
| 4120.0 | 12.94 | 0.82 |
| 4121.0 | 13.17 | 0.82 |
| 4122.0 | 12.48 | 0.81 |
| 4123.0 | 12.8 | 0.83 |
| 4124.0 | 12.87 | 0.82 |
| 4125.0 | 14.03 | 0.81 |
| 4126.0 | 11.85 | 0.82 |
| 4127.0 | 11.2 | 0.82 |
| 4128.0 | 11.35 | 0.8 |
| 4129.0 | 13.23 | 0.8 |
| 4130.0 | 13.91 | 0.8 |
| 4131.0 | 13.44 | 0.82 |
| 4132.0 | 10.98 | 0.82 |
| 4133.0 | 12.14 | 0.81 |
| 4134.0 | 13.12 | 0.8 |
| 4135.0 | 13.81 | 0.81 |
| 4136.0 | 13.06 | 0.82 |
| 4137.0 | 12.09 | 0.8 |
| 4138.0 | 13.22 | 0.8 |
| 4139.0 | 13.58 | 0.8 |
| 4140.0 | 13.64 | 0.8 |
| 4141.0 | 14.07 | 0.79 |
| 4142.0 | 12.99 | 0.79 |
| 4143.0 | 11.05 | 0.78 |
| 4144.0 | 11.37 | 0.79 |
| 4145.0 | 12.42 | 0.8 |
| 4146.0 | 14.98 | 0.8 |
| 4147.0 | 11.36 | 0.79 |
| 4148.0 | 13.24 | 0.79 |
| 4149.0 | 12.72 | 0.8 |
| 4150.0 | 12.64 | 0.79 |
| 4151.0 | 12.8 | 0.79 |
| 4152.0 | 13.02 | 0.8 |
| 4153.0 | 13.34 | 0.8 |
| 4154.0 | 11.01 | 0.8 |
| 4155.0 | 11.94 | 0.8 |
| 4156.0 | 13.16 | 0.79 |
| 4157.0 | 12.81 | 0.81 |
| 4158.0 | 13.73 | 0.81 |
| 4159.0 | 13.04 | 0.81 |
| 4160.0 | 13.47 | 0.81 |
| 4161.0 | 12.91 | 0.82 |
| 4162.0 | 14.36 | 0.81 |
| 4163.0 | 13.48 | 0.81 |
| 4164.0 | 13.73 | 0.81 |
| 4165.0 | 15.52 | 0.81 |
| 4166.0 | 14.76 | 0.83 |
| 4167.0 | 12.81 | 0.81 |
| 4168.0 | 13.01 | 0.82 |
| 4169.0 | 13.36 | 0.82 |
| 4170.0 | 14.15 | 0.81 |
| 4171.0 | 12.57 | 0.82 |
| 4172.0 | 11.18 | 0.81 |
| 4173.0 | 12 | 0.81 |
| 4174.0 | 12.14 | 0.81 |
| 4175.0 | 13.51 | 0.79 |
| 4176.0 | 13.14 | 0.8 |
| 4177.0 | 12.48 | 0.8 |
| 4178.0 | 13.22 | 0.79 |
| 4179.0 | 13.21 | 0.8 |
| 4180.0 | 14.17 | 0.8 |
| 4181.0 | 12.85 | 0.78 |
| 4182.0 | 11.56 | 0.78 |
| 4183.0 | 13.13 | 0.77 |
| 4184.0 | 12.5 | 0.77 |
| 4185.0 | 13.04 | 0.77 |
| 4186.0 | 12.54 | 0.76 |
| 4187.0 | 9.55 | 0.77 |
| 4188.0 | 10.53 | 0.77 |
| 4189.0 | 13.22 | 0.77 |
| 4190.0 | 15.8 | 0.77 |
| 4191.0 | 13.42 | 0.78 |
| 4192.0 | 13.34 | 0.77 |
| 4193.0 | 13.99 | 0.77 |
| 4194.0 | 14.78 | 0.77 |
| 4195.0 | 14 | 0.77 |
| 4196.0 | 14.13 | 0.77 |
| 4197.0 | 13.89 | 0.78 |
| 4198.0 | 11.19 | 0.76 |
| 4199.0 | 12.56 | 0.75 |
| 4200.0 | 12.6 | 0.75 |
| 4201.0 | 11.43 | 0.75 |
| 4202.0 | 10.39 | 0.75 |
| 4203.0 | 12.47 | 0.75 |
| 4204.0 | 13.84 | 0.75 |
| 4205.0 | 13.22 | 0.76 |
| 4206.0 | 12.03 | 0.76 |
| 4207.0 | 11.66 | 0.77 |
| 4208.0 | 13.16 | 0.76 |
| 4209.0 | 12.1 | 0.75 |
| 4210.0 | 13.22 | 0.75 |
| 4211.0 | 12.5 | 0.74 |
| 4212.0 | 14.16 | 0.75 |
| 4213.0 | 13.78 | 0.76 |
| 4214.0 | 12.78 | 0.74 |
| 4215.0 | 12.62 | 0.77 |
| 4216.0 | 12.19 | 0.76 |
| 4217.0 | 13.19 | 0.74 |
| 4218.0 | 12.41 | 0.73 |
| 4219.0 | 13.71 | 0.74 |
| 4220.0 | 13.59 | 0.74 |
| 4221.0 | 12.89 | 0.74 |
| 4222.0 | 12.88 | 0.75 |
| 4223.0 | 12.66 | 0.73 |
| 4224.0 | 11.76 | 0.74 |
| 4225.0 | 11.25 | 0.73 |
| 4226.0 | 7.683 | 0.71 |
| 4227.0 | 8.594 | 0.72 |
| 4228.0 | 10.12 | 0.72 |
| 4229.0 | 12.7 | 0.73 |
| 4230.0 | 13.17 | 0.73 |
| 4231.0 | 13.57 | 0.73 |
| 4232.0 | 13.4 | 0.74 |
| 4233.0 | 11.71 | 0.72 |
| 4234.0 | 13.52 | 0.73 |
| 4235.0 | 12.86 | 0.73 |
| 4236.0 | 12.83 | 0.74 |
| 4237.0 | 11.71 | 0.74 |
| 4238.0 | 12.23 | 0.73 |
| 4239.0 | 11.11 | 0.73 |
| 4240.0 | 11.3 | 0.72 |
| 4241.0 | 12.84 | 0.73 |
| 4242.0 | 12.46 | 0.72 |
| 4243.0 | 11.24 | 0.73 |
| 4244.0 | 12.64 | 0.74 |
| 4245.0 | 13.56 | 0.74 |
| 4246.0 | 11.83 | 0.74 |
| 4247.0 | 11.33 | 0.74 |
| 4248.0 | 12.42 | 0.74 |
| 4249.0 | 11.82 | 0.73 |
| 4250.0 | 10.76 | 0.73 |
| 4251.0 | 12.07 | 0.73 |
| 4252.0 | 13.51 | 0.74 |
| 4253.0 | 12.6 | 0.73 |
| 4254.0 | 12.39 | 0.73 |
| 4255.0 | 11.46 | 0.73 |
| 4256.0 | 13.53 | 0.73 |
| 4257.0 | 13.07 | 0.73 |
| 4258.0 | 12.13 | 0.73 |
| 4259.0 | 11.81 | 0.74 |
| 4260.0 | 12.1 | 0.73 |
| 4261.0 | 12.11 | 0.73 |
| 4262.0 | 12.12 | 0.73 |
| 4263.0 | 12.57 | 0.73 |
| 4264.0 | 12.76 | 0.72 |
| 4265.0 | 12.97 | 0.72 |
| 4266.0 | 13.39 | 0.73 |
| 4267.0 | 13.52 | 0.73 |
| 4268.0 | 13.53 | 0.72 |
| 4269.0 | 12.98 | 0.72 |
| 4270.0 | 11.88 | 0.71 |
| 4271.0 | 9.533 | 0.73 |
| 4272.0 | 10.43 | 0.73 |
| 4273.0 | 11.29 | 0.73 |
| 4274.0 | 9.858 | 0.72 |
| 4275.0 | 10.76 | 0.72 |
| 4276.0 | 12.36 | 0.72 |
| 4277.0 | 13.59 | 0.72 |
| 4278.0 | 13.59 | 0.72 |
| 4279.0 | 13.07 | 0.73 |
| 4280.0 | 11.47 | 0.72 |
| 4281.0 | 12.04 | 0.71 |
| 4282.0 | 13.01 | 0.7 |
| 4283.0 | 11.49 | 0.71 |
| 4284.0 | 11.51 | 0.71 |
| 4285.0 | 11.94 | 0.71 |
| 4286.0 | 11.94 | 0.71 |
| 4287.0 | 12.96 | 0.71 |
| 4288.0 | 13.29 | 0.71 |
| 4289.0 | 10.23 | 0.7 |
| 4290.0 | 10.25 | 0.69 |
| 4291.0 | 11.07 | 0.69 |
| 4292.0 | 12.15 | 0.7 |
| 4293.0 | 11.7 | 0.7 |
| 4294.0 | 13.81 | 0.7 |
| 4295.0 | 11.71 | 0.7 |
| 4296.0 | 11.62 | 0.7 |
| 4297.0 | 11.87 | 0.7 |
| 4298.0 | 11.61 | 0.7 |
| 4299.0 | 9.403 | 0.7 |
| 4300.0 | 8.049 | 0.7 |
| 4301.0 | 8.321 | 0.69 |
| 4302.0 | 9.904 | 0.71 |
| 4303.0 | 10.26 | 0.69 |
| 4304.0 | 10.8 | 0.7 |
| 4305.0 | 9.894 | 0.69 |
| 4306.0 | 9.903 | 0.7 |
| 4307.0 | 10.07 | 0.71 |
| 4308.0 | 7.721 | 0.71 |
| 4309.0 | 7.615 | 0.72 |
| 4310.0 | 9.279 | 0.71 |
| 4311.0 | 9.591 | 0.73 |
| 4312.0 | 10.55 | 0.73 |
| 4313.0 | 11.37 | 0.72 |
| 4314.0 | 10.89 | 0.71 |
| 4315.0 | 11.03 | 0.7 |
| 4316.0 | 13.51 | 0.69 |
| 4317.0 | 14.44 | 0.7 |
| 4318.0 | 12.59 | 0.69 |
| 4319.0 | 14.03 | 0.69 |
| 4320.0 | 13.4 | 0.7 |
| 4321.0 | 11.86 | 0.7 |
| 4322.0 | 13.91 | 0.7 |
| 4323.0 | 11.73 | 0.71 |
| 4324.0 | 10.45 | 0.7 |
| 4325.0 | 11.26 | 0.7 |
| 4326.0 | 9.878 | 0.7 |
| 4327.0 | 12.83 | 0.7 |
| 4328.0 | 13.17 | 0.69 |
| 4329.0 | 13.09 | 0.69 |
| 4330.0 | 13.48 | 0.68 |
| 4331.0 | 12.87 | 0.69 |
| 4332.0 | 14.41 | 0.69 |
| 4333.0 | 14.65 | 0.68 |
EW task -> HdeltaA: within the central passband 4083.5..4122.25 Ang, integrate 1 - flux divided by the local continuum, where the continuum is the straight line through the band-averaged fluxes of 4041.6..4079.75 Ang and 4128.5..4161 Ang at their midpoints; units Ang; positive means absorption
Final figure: 0.2 Ang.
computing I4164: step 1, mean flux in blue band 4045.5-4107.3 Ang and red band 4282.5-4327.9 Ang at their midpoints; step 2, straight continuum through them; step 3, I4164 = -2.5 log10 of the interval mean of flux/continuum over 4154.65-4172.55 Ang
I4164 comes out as -0.13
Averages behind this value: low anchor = 12.2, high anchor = 11.2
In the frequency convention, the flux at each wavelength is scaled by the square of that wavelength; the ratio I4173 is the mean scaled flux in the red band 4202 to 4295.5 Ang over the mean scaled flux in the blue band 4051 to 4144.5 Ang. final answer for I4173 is 1.1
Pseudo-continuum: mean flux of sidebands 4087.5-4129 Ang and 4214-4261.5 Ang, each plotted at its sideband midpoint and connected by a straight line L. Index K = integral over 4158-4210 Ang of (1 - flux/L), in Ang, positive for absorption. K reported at -2.9 Ang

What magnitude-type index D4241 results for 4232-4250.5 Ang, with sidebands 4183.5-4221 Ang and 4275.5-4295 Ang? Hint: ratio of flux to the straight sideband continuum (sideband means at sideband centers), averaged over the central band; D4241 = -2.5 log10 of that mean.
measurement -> 0.033 mag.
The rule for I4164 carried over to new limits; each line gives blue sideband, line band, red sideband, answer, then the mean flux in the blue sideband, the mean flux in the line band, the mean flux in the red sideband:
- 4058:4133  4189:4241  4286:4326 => -0.08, 12.4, 12.6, 11.1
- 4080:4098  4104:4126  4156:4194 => 0.04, 13.3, 12.8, 13.1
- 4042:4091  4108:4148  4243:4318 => -0.06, 12.3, 12.8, 11.6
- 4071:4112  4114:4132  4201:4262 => -0.06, 12.2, 12.8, 12.3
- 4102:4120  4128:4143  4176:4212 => -0.04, 12.3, 13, 12.8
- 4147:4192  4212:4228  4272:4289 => 0.04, 13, 12.1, 12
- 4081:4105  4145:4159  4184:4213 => -0.02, 12.2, 12.8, 12.8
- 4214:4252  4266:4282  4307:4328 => -0.03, 12.2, 12.1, 11.4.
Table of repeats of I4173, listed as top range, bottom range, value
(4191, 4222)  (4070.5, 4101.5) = 1.10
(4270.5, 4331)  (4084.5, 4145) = 1.00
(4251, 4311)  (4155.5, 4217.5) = 0.93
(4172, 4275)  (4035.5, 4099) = 1.07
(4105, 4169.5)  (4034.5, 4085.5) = 1.09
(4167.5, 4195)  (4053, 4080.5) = 1.14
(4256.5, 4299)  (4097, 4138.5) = 1.06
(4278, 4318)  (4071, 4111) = 1.01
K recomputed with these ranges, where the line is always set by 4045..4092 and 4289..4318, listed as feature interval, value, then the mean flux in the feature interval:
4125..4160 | -2.7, 12.7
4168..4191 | -2.3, 12.7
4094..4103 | 0.9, 11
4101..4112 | 0.9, 11.1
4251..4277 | -2.9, 12.2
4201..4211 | -0.9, 12.4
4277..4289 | -1.7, 12.4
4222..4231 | 0.0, 11.2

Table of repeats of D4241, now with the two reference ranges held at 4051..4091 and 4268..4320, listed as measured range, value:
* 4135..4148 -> -0.07 mag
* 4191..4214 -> -0.10 mag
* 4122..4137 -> -0.05 mag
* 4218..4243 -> -0.04 mag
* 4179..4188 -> -0.05 mag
